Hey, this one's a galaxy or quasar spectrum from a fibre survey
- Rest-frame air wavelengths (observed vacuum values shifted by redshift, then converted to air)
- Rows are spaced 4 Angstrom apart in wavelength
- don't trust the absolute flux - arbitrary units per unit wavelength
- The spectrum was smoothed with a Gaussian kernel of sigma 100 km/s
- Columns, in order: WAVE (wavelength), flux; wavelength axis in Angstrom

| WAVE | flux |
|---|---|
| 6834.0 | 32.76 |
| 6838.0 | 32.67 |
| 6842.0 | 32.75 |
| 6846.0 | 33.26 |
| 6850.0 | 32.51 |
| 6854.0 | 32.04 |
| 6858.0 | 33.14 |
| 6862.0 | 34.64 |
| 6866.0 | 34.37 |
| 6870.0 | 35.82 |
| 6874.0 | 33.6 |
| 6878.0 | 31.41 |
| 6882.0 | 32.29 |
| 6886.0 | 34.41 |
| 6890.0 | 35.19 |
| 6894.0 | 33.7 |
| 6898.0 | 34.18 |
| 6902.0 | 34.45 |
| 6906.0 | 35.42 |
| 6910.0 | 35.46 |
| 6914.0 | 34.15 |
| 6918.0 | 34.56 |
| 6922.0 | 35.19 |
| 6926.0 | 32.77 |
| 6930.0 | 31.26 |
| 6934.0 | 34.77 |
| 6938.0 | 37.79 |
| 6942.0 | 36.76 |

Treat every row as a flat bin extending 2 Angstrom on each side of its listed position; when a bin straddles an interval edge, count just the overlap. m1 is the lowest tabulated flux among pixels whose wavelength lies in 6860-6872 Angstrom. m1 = 34.37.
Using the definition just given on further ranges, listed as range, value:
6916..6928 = 32.77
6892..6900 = 33.7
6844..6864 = 32.04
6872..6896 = 31.41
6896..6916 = 34.15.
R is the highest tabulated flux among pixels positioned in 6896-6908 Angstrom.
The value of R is 35.42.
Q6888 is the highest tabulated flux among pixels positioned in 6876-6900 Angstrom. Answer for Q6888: 35.19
